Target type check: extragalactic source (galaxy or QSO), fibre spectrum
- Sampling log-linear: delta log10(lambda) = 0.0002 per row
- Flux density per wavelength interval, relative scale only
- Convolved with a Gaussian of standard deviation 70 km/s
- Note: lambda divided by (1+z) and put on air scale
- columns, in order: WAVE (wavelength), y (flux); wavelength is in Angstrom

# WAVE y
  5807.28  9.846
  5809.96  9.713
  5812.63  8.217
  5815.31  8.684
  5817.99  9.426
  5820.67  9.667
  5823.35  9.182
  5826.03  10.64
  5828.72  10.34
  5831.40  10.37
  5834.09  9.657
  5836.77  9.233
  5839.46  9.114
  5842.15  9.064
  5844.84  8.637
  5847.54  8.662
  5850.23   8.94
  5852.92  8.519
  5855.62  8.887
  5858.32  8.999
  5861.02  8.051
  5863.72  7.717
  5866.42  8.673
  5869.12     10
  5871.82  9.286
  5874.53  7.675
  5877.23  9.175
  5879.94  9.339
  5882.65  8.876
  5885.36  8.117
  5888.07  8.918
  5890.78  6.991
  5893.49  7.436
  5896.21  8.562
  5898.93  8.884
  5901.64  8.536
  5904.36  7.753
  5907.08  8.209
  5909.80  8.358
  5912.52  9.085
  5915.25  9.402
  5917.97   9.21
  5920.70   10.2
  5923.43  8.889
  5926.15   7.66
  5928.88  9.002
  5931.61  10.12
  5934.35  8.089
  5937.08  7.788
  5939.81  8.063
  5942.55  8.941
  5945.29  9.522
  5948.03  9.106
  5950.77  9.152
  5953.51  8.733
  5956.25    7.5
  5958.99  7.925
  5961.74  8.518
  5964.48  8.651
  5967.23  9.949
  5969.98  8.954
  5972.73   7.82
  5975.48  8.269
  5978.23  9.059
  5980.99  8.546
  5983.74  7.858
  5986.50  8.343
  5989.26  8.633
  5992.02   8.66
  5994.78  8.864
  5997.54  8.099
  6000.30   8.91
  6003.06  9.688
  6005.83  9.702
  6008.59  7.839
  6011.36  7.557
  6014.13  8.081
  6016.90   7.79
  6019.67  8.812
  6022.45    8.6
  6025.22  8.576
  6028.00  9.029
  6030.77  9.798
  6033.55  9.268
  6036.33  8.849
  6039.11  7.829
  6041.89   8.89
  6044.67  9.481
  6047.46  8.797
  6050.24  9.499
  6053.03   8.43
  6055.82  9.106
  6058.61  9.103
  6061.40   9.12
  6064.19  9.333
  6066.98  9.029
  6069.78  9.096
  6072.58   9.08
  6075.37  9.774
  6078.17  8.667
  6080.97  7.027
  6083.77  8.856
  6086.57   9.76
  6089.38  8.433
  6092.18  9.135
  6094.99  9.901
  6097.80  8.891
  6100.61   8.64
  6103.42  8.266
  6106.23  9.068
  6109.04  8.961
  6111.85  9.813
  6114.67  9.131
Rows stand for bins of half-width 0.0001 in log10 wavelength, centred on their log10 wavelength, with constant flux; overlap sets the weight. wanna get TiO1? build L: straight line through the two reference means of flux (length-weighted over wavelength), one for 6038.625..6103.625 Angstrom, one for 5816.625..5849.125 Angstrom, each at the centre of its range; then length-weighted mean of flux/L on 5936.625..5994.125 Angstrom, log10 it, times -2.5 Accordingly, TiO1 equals 0.07 mag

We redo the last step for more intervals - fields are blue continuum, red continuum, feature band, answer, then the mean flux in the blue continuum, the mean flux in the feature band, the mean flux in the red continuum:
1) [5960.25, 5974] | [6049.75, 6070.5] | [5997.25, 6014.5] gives 0.04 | 8.78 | 8.61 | 9.07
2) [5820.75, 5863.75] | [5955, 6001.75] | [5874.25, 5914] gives 0.06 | 9.18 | 8.42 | 8.51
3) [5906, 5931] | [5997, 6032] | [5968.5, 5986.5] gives 0.04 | 8.94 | 8.42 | 8.66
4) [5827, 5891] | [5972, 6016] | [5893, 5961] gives 0.01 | 8.93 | 8.66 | 8.5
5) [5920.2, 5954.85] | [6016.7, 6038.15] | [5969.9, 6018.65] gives 0.05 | 8.83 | 8.47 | 8.88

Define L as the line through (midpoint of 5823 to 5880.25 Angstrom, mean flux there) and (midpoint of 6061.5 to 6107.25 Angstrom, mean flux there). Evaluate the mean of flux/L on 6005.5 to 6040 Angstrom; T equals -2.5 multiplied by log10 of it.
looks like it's 0.050 mag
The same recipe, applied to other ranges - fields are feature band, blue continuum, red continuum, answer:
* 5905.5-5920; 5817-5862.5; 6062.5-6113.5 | 0.03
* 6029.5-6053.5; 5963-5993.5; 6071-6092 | -0.03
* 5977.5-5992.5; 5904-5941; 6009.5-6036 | 0.02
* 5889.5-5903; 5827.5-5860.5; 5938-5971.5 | 0.11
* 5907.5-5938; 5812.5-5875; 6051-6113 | 0.02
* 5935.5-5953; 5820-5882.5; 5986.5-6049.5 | 0.02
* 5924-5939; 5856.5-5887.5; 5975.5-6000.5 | 0.01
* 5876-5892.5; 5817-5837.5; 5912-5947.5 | 0.10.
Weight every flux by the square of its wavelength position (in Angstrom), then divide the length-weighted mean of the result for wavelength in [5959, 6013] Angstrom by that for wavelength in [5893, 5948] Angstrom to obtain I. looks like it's 1.0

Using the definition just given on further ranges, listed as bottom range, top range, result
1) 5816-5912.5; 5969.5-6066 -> 1.04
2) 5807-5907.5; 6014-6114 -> 1.08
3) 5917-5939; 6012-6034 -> 1.01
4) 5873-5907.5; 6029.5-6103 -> 1.14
